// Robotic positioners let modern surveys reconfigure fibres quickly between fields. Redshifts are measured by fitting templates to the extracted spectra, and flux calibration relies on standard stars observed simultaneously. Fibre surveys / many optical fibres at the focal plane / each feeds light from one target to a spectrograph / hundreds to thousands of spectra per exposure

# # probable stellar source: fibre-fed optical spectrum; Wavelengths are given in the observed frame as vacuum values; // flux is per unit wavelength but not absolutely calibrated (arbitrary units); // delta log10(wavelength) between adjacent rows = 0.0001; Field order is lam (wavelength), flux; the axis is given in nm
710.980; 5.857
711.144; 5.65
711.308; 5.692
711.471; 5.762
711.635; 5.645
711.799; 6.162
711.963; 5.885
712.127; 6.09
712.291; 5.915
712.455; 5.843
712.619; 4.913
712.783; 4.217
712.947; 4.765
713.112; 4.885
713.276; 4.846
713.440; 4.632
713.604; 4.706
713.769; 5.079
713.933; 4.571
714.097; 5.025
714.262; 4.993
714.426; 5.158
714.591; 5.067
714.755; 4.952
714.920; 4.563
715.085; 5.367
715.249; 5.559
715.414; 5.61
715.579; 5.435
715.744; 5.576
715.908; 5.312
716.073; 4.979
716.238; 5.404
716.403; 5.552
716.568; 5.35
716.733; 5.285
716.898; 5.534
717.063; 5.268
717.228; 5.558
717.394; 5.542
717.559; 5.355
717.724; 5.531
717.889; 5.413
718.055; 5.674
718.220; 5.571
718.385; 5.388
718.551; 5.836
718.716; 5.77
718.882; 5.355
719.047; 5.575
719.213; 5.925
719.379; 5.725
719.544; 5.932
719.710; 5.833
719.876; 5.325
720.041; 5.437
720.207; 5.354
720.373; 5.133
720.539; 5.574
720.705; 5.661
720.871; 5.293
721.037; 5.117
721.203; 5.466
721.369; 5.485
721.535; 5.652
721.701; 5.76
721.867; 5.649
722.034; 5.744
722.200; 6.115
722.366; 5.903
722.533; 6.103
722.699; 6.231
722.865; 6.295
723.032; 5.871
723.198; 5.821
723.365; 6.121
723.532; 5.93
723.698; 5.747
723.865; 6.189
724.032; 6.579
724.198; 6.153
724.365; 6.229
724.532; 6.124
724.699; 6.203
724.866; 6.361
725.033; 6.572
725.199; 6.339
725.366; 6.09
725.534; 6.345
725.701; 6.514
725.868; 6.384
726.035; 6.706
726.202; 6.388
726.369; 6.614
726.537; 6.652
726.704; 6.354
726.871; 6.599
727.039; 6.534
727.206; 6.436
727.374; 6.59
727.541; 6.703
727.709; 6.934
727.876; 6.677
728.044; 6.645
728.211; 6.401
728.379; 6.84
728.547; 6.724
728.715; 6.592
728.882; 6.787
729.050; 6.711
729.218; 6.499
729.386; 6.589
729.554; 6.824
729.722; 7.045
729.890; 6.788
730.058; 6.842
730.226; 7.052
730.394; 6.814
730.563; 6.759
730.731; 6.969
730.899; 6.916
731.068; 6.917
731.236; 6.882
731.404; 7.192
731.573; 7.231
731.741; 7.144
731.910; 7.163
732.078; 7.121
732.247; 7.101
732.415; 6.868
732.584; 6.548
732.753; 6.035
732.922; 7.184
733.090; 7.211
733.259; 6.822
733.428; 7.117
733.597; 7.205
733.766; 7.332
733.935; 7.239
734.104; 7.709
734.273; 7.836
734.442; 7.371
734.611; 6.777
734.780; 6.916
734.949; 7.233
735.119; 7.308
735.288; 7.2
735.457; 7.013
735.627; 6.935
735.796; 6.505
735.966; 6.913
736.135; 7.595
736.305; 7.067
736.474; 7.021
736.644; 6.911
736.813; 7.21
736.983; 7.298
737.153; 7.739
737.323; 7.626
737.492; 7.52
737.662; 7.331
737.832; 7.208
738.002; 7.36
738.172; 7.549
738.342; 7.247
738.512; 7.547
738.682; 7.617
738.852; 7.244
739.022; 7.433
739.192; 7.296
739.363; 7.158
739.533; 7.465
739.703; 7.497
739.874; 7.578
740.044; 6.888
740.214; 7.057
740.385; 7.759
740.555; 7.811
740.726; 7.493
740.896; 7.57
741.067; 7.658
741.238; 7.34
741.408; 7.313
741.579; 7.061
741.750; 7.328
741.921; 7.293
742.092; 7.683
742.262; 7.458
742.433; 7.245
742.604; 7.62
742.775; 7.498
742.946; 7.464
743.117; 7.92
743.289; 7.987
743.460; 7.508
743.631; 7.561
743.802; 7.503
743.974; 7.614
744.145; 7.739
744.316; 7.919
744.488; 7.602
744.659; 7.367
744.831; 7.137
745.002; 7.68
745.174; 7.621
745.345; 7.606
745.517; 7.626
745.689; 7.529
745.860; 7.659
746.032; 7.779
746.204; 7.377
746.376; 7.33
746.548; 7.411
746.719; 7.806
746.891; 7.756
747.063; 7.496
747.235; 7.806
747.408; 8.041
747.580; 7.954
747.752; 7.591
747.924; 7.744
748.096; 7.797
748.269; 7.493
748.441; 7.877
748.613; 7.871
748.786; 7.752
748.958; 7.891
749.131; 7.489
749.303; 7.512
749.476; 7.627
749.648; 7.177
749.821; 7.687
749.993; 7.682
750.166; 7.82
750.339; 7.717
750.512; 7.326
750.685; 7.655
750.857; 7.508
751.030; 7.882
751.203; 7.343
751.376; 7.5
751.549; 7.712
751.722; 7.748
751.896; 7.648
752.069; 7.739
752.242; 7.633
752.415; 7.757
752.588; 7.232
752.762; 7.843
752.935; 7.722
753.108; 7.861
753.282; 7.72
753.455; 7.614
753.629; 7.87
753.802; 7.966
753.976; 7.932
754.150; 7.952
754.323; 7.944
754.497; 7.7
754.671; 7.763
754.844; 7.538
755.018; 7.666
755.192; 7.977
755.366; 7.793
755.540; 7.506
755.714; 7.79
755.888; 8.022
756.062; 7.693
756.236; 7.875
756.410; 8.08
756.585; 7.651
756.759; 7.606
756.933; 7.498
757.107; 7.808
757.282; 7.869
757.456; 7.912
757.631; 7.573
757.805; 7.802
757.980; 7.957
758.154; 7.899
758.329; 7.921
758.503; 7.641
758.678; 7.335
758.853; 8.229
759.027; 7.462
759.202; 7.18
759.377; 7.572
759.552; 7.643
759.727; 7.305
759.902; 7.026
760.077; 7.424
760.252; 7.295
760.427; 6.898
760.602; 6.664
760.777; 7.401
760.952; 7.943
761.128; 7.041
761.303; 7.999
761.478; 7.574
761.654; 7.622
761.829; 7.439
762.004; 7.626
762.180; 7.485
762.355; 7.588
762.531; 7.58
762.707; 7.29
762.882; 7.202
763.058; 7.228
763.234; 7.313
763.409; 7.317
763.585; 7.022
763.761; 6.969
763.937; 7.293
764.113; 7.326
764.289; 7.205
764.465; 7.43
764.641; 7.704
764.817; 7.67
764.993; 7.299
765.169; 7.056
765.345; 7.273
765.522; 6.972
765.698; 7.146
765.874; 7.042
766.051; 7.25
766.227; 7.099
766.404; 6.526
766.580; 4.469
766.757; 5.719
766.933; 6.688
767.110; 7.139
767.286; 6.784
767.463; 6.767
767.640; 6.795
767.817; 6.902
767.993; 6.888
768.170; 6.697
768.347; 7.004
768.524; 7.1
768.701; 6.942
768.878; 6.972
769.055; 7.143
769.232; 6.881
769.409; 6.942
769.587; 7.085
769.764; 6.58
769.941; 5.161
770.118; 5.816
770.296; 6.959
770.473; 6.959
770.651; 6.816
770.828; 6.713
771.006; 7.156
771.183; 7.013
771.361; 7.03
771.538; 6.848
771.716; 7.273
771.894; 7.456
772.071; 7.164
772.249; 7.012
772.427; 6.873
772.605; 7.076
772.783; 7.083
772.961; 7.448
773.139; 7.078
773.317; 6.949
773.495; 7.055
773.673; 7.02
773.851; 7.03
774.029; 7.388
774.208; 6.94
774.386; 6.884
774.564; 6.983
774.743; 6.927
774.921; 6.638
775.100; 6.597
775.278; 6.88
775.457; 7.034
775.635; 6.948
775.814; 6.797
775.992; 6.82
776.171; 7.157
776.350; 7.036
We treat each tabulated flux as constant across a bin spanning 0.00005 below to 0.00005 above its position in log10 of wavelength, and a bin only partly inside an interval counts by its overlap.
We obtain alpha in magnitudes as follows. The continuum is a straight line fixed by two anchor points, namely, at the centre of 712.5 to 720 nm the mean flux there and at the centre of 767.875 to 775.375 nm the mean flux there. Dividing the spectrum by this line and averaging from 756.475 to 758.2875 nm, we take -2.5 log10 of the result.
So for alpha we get -0.19 mag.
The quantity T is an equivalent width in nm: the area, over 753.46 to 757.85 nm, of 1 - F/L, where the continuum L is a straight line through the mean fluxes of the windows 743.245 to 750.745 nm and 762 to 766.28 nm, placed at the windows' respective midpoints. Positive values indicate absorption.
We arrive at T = -0.19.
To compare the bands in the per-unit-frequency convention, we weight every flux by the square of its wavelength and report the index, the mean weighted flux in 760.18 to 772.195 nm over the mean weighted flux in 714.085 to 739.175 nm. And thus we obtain 1.22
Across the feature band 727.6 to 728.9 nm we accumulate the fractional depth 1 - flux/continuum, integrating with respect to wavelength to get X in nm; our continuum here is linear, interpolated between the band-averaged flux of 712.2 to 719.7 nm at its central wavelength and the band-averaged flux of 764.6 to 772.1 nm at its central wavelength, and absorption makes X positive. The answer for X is -0.24 nm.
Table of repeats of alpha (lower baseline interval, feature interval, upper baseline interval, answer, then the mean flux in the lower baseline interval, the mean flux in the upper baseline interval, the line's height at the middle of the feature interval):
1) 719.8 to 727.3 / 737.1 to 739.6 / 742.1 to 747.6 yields -0.044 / 6.03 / 7.61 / 7.13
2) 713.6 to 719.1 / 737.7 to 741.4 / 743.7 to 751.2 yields -0.055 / 5.33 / 7.64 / 7.05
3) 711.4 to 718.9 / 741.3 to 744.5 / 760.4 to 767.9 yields -0.187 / 5.32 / 7.13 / 6.35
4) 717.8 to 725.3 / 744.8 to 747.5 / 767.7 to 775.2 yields -0.196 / 5.81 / 6.92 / 6.36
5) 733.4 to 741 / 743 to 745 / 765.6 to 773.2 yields -0.061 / 7.31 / 6.83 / 7.21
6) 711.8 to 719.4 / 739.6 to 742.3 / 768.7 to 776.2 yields -0.225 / 5.32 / 6.92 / 6.03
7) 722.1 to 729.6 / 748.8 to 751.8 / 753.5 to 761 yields -0.033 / 6.4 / 7.66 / 7.38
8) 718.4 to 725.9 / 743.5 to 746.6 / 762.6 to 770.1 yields -0.177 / 5.88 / 6.93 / 6.42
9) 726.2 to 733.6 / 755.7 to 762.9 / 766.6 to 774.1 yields -0.110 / 6.8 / 6.87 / 6.85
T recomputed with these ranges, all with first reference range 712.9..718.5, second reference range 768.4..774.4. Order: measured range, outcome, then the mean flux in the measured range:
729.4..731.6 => -0.48 nm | 6.92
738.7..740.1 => -0.33 nm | 7.34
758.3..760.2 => -0.27 nm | 7.51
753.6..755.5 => -0.41 nm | 7.82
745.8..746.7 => -0.20 nm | 7.53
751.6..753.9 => -0.49 nm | 7.72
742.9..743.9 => -0.26 nm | 7.66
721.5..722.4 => -0.06 nm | 5.81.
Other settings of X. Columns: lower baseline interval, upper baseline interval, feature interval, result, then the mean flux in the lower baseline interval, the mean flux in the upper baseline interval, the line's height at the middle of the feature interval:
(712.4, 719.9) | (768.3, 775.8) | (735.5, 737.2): -0.352 nm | 5.3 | 6.92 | 5.88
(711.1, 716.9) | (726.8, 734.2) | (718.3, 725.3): 0.231 nm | 5.27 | 6.87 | 6.03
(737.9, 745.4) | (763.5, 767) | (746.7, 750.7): -0.198 nm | 7.48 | 6.96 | 7.33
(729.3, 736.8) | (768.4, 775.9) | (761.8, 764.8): -0.179 nm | 7.03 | 6.92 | 6.95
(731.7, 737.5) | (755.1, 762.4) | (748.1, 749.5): -0.054 nm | 7.13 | 7.61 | 7.41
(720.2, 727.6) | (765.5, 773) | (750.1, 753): -0.488 nm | 6.09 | 6.82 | 6.53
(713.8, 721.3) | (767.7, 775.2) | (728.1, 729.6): -0.248 nm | 5.4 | 6.92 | 5.72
